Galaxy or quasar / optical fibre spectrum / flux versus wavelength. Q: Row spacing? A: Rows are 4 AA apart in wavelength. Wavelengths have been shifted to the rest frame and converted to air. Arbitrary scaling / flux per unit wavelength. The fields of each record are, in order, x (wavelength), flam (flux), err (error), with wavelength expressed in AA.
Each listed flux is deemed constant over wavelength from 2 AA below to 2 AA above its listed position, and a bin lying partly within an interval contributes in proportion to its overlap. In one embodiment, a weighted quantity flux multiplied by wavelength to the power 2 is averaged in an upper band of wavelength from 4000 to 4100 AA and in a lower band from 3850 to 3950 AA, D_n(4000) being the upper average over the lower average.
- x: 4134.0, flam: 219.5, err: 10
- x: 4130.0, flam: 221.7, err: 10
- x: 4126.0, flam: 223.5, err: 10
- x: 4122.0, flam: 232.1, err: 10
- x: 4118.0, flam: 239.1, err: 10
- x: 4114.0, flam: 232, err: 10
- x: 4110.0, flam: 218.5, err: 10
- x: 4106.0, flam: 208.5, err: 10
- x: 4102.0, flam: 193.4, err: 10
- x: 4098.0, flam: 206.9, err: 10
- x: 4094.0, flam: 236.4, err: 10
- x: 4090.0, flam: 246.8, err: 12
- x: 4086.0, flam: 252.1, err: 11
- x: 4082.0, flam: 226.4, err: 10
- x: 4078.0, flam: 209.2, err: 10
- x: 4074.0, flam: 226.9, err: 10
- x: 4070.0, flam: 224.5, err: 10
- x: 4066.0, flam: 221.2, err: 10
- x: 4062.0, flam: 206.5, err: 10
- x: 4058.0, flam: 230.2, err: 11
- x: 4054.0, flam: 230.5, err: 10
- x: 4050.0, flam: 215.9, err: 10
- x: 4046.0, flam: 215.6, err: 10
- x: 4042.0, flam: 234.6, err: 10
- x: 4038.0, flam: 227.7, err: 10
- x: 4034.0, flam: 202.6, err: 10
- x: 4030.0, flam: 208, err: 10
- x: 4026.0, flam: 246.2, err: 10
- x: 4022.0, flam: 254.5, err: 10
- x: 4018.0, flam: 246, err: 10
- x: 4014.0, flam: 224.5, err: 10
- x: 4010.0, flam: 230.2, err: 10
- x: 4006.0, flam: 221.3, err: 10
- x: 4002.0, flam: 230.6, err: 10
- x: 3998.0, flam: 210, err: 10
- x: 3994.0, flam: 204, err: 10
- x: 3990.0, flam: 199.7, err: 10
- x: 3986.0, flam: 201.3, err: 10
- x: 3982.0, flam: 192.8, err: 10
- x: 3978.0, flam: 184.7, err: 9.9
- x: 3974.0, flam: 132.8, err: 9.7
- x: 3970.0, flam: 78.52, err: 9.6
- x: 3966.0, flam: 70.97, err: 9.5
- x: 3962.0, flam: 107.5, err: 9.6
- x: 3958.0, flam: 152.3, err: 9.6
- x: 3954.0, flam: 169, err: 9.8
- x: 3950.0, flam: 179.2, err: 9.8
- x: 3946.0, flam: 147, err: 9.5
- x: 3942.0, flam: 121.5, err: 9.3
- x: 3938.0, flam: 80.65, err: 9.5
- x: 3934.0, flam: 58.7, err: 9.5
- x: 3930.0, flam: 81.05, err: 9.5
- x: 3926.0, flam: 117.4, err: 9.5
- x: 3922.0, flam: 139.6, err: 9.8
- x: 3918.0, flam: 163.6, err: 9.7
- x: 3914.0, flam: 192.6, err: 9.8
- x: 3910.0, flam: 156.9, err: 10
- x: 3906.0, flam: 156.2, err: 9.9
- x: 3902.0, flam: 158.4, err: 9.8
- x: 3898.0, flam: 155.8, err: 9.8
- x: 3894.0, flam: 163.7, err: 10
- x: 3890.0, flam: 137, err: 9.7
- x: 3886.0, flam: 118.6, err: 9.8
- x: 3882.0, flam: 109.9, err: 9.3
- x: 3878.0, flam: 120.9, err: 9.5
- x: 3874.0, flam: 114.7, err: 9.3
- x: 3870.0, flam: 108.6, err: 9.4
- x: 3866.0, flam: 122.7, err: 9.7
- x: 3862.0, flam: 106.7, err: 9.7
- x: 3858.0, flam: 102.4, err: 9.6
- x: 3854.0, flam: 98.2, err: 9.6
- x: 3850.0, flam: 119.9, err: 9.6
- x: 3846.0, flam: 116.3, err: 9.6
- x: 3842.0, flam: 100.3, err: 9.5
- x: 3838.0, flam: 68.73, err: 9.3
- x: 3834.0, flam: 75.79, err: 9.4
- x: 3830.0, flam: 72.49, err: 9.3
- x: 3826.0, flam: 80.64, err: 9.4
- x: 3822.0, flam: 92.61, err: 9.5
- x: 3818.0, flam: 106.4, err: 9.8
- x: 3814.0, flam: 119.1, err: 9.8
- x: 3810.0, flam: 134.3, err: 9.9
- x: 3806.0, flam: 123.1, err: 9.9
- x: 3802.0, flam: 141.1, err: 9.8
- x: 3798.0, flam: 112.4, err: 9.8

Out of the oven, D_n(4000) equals 1.92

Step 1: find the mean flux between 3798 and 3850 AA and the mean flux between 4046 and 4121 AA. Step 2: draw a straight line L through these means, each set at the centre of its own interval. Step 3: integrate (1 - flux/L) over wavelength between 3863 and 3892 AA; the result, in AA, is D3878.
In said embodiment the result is 2.2 AA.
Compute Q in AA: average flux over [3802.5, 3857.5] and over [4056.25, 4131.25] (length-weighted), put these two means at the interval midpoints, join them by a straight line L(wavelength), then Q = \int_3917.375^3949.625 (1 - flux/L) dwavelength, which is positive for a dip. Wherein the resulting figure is 7.49 AA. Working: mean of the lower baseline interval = 102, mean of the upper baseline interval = 224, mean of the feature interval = 115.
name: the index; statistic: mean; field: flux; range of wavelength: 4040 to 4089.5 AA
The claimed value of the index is 225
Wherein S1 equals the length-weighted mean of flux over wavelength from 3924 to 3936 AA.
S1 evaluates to 85.7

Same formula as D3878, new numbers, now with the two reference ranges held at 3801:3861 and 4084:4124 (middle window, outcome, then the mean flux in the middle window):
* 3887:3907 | -2.93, 152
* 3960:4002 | 2.60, 162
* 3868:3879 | 0.72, 114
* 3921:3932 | 2.68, 110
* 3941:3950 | 0.54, 146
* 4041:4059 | -2.00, 225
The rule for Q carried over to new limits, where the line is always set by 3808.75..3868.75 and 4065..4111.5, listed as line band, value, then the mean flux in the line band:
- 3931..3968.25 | 8.6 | 119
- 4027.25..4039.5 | -1.1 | 214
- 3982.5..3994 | -1.7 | 200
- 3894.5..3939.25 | 0.8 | 135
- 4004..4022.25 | -4.6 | 233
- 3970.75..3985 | 0.4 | 164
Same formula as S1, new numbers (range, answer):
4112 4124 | 234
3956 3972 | 102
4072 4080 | 218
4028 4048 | 218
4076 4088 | 229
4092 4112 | 213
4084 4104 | 227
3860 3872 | 113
